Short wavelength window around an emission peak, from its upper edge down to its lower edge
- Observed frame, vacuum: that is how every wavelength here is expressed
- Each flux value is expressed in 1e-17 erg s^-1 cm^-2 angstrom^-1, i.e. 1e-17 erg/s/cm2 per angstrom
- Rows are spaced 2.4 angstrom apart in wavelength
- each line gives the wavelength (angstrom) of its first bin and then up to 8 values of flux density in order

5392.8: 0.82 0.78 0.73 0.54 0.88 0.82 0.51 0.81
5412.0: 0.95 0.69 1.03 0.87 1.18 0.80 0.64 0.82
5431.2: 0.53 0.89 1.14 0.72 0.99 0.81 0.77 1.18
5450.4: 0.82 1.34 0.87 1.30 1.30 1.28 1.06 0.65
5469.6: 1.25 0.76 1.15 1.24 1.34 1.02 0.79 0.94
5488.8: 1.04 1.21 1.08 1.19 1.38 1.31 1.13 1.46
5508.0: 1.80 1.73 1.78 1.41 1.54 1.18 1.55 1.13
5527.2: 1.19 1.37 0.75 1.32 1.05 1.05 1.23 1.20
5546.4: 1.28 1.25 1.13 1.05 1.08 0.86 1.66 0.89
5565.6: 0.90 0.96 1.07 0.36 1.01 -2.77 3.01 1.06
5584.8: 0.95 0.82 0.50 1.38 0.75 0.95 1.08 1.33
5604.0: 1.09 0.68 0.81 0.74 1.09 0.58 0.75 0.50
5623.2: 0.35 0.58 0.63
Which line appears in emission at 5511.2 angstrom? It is Mg II 2798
